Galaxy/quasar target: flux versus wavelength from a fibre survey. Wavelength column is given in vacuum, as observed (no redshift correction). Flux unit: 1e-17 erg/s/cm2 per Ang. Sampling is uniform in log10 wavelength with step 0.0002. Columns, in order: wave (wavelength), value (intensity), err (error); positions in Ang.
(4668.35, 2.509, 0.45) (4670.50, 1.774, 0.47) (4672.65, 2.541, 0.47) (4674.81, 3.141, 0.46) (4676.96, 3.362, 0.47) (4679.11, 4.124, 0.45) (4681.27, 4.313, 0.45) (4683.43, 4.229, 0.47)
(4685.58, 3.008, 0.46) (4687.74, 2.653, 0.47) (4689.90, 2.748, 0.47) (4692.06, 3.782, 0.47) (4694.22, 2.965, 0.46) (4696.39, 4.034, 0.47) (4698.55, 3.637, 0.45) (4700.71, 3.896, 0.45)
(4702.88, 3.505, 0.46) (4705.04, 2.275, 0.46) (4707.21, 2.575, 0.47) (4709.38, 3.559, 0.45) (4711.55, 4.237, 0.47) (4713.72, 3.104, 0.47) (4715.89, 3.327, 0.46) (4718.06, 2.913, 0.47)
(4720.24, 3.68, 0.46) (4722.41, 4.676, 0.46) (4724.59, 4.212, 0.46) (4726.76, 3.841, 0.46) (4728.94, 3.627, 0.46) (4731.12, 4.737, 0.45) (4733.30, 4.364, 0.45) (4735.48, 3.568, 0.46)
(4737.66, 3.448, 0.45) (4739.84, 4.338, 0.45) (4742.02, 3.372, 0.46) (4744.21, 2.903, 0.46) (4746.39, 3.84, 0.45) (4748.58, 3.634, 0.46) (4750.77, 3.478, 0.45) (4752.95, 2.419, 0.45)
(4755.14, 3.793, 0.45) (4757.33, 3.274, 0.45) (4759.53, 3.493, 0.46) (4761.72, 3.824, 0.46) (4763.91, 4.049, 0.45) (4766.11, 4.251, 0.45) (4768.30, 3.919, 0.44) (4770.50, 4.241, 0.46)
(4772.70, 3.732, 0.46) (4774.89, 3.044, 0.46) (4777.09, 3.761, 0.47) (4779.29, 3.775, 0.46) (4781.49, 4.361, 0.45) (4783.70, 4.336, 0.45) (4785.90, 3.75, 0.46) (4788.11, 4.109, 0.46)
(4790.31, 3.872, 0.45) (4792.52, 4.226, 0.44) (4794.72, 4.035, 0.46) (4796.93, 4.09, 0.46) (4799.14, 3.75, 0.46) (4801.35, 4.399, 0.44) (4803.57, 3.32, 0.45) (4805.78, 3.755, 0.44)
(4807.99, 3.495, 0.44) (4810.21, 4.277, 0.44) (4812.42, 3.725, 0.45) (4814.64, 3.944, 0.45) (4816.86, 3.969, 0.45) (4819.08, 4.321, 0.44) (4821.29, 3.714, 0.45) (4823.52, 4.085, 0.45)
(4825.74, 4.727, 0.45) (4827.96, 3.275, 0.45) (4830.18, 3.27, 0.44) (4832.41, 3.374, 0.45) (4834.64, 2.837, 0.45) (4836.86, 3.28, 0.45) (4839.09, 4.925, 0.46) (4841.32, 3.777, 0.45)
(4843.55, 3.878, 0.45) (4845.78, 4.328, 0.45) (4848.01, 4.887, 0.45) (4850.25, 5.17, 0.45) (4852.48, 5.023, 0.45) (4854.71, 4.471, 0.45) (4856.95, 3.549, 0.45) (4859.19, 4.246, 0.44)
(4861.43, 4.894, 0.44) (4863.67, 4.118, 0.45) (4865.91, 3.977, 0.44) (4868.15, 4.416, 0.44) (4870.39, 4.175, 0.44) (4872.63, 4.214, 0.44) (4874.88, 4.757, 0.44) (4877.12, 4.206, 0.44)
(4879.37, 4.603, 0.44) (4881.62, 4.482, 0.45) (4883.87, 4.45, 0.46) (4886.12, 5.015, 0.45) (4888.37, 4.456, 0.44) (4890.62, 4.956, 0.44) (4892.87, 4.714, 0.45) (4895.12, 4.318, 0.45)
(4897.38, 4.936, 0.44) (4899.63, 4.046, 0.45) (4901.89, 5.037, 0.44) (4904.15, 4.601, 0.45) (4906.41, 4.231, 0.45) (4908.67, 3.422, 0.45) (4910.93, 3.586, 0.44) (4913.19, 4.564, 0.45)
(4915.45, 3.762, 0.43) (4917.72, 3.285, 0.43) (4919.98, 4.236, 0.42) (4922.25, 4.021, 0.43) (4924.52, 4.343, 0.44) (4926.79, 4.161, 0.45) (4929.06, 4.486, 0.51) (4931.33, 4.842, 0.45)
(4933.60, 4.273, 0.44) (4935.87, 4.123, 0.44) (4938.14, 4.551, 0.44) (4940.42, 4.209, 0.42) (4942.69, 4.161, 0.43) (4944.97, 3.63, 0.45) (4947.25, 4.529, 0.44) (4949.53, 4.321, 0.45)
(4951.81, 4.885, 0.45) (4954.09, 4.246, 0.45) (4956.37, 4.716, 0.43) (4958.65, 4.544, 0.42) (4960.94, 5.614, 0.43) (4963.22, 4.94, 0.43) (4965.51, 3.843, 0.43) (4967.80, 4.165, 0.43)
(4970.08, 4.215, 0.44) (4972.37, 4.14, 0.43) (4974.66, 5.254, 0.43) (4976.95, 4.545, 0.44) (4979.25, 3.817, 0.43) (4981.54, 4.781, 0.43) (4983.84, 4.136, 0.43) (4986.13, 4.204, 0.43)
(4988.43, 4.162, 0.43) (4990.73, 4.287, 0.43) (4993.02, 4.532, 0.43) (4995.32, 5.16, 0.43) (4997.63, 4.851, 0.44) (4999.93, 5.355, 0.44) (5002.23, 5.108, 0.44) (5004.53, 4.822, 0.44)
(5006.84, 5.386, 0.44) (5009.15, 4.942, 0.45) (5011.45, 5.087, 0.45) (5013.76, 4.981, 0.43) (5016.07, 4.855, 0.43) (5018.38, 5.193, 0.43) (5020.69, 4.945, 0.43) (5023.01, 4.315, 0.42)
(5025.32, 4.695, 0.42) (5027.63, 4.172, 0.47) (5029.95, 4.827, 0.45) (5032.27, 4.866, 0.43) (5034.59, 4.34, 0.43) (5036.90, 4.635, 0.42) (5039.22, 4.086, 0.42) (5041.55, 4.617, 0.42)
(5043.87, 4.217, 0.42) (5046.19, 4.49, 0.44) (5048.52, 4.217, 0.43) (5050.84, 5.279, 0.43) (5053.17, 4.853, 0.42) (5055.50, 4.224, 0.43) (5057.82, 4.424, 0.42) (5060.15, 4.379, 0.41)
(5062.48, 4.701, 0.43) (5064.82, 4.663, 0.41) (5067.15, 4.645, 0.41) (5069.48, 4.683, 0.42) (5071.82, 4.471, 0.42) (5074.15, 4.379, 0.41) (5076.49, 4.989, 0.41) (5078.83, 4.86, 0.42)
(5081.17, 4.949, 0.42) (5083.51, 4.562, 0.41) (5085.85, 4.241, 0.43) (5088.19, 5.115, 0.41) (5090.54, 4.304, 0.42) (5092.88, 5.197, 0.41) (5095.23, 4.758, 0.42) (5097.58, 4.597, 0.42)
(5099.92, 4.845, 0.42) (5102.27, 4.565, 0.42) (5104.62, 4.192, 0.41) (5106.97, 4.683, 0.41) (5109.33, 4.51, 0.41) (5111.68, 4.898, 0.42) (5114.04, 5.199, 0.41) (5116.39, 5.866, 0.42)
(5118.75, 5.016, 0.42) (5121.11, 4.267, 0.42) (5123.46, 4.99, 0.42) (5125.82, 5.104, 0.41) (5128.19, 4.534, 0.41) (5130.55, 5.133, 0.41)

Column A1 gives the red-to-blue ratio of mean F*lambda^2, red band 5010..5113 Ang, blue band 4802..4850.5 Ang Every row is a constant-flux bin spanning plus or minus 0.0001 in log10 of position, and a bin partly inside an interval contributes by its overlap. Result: 1.3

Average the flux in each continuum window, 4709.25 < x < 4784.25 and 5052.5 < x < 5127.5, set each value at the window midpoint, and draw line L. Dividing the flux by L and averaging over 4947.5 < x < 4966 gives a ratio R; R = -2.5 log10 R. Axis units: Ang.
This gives -0.077 mag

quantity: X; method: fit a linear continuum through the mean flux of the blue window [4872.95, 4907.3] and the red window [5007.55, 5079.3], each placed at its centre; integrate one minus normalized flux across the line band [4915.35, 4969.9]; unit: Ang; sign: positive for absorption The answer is 3.2 Ang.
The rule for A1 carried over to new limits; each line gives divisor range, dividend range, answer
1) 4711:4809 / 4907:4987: 1.23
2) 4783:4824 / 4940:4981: 1.20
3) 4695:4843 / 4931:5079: 1.35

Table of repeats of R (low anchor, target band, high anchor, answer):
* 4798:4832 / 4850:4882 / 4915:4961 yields -0.09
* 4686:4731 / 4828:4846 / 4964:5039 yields 0.10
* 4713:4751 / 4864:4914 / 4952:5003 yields -0.03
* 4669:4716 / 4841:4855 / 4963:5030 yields -0.14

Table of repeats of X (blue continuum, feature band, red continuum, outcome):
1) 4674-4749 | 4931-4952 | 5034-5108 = -0.4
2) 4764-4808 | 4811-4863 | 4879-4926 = 0.4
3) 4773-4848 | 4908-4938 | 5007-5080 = 1.0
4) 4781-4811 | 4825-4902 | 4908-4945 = -4.7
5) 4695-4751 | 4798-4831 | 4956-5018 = 1.1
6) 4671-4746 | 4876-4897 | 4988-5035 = -1.5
